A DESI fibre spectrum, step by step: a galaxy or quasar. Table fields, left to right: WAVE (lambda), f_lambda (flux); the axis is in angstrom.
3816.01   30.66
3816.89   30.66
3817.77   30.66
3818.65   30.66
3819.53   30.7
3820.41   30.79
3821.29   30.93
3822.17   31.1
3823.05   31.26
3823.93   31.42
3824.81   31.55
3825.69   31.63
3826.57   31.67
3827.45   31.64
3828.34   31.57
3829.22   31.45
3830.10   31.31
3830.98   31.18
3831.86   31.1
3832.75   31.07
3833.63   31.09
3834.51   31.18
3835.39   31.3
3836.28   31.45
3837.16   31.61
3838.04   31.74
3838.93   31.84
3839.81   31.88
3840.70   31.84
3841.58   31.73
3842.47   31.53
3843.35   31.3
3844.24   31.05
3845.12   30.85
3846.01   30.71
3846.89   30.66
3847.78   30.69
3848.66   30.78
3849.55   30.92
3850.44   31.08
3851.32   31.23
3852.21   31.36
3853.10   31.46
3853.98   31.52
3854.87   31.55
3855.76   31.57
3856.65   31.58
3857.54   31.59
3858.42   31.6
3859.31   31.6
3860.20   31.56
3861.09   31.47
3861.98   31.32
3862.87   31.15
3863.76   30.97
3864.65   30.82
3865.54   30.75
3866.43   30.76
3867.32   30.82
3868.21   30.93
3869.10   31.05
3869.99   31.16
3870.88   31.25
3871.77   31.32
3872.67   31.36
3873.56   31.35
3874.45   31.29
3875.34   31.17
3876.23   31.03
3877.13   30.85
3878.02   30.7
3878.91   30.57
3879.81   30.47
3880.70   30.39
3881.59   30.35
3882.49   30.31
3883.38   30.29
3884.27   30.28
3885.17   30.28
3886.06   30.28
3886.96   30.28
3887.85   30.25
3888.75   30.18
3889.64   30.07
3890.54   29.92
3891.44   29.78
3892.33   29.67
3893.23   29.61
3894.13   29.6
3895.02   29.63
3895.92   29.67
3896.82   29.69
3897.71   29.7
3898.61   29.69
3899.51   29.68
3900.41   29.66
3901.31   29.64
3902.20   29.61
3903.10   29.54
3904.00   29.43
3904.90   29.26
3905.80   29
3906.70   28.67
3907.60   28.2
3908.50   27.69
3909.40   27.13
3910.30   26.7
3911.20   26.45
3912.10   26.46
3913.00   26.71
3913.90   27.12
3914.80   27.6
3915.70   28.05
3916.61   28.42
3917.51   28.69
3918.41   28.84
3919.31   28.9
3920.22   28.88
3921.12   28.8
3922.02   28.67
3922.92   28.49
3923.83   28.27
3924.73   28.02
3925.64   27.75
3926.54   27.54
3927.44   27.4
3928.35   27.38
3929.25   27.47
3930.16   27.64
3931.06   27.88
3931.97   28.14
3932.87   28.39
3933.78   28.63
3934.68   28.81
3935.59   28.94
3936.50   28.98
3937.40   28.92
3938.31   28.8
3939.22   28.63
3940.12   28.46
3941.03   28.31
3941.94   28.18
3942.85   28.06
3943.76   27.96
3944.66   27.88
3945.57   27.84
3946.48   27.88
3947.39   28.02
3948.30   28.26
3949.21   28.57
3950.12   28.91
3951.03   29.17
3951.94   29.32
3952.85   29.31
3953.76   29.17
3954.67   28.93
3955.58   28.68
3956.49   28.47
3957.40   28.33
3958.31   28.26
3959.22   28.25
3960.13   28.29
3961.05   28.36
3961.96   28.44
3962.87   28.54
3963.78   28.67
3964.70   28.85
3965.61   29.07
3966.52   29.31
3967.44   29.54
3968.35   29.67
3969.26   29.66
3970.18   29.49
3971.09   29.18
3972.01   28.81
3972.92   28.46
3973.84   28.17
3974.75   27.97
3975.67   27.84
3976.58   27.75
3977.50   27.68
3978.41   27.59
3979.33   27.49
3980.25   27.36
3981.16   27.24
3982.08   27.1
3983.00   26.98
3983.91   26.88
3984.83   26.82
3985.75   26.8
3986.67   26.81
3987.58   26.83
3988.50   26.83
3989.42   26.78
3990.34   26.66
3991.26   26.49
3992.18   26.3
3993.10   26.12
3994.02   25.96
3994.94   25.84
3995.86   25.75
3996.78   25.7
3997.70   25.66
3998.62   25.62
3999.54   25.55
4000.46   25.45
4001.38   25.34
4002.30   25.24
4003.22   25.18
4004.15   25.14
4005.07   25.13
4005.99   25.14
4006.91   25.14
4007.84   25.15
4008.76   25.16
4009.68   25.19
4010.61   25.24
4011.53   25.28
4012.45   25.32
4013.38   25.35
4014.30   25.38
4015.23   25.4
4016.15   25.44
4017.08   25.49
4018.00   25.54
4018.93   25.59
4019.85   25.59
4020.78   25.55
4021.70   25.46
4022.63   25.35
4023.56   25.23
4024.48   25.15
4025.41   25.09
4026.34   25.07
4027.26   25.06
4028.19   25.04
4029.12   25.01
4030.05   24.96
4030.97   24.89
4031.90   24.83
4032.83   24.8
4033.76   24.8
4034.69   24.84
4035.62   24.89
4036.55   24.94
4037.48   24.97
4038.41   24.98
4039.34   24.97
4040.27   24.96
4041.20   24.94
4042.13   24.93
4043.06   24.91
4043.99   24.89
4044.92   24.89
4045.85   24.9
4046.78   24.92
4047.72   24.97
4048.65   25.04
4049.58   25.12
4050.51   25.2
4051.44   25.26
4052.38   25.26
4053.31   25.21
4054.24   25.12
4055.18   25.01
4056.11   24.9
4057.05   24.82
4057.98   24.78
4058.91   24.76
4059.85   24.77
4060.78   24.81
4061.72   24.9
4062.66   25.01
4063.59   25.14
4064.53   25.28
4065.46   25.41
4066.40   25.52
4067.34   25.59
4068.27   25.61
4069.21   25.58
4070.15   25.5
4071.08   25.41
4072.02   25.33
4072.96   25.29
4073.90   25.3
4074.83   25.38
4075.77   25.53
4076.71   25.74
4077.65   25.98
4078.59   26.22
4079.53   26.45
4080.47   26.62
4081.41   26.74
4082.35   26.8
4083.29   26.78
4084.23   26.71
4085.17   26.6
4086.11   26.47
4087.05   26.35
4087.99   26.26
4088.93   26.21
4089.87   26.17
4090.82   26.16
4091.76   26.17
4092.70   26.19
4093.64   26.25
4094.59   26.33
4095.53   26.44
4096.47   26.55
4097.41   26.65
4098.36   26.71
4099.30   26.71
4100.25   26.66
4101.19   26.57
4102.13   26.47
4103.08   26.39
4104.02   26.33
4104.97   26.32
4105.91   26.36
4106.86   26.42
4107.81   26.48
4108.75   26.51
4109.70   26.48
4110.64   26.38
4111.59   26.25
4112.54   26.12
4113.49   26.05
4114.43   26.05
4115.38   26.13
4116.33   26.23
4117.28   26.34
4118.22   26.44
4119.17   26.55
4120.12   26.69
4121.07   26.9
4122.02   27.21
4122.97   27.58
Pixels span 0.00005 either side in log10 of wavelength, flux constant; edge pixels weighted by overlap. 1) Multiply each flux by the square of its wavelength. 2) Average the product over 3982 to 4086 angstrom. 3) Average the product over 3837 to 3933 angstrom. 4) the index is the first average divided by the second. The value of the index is 0.9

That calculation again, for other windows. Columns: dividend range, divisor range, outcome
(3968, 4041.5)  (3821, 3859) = 0.90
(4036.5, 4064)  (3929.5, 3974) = 0.92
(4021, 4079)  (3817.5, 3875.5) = 0.89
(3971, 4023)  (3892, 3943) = 0.96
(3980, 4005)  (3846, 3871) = 0.90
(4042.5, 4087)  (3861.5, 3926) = 0.94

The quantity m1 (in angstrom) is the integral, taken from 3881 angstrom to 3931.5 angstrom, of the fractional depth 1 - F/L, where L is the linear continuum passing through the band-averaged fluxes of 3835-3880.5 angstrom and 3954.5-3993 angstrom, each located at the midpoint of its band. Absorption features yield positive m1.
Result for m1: 1.7 angstrom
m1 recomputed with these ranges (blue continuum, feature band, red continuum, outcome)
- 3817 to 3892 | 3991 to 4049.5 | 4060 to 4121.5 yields 4.96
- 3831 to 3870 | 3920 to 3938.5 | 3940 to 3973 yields 0.67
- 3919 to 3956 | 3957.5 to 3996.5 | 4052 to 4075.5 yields -0.47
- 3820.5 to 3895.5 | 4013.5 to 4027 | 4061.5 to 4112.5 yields 1.06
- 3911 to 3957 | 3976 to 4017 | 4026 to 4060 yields 0.48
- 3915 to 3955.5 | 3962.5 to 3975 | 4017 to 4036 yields -0.81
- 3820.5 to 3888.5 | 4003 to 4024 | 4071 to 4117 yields 1.93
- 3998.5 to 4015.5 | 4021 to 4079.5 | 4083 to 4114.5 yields 1.49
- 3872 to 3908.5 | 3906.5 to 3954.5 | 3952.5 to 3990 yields 1.49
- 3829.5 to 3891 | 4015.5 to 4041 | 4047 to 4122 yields 1.95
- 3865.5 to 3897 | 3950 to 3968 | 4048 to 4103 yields -0.12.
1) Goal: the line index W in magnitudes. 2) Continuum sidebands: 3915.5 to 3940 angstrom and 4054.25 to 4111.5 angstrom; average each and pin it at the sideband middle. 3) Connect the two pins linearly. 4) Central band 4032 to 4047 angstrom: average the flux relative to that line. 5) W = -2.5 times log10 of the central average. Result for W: 0.07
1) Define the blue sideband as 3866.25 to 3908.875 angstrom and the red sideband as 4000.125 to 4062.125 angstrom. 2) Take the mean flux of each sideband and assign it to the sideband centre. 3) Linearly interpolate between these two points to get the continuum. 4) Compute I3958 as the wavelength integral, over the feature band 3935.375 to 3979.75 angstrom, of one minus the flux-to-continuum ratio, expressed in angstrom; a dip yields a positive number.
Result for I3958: -1.4 angstrom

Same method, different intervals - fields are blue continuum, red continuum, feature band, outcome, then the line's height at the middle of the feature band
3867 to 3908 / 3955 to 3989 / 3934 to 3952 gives 0.2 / 28.8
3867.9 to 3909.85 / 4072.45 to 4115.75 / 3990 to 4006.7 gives 1.4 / 28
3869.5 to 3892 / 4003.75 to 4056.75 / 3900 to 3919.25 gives 0.9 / 29.5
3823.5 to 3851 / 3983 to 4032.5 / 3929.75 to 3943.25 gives -0.2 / 28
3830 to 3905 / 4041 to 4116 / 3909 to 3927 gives 1.0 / 29.6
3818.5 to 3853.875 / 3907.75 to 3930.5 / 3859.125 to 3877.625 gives -0.7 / 29.9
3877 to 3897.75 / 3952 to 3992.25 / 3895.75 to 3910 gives 0.3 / 29.8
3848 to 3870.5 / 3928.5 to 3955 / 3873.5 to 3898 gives 0.1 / 30.3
